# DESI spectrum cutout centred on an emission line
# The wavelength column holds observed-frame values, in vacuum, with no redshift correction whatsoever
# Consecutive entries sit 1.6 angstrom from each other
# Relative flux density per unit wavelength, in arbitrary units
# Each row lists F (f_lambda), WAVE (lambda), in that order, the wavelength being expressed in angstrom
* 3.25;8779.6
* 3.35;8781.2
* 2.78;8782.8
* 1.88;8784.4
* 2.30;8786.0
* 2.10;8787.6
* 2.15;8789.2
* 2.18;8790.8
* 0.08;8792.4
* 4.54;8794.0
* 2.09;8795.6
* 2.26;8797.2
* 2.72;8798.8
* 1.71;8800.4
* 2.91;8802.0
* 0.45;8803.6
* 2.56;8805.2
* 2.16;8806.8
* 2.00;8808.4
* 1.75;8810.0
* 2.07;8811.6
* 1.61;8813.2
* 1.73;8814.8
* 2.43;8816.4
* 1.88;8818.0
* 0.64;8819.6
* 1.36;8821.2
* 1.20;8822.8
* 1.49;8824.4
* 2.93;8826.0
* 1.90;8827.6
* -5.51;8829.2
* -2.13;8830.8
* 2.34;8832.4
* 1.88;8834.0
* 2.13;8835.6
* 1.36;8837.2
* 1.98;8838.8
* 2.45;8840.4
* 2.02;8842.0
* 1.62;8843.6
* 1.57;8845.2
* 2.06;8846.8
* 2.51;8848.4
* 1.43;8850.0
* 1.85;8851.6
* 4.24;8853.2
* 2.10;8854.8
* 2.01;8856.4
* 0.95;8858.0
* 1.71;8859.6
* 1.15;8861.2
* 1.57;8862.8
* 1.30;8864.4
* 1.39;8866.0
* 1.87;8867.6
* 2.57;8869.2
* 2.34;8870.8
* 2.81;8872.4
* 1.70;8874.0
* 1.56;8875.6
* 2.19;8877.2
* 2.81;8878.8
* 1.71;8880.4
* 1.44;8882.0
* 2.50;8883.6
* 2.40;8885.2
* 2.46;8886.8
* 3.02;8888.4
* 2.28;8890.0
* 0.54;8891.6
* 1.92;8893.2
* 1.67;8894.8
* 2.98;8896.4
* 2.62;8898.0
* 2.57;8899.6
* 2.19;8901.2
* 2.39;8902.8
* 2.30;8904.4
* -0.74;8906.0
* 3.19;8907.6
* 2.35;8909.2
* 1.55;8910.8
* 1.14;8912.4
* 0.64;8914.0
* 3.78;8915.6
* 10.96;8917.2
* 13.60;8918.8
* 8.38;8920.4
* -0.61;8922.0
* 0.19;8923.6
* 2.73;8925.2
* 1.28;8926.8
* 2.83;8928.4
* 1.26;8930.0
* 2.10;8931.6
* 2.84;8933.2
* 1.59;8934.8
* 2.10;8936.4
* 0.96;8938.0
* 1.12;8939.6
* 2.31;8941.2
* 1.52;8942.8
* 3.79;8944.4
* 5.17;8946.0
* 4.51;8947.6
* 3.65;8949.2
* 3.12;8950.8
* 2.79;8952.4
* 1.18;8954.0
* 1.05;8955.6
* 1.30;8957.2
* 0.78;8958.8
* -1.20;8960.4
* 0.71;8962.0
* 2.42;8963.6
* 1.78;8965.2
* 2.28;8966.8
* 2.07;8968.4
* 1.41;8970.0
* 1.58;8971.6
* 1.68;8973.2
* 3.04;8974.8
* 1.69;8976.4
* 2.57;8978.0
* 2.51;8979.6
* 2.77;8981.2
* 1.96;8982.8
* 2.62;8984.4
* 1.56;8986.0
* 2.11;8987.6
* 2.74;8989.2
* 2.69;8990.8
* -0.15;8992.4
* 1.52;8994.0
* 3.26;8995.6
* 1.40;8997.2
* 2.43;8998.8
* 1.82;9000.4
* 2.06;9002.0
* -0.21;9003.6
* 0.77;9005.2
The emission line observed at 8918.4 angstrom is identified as H-alpha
